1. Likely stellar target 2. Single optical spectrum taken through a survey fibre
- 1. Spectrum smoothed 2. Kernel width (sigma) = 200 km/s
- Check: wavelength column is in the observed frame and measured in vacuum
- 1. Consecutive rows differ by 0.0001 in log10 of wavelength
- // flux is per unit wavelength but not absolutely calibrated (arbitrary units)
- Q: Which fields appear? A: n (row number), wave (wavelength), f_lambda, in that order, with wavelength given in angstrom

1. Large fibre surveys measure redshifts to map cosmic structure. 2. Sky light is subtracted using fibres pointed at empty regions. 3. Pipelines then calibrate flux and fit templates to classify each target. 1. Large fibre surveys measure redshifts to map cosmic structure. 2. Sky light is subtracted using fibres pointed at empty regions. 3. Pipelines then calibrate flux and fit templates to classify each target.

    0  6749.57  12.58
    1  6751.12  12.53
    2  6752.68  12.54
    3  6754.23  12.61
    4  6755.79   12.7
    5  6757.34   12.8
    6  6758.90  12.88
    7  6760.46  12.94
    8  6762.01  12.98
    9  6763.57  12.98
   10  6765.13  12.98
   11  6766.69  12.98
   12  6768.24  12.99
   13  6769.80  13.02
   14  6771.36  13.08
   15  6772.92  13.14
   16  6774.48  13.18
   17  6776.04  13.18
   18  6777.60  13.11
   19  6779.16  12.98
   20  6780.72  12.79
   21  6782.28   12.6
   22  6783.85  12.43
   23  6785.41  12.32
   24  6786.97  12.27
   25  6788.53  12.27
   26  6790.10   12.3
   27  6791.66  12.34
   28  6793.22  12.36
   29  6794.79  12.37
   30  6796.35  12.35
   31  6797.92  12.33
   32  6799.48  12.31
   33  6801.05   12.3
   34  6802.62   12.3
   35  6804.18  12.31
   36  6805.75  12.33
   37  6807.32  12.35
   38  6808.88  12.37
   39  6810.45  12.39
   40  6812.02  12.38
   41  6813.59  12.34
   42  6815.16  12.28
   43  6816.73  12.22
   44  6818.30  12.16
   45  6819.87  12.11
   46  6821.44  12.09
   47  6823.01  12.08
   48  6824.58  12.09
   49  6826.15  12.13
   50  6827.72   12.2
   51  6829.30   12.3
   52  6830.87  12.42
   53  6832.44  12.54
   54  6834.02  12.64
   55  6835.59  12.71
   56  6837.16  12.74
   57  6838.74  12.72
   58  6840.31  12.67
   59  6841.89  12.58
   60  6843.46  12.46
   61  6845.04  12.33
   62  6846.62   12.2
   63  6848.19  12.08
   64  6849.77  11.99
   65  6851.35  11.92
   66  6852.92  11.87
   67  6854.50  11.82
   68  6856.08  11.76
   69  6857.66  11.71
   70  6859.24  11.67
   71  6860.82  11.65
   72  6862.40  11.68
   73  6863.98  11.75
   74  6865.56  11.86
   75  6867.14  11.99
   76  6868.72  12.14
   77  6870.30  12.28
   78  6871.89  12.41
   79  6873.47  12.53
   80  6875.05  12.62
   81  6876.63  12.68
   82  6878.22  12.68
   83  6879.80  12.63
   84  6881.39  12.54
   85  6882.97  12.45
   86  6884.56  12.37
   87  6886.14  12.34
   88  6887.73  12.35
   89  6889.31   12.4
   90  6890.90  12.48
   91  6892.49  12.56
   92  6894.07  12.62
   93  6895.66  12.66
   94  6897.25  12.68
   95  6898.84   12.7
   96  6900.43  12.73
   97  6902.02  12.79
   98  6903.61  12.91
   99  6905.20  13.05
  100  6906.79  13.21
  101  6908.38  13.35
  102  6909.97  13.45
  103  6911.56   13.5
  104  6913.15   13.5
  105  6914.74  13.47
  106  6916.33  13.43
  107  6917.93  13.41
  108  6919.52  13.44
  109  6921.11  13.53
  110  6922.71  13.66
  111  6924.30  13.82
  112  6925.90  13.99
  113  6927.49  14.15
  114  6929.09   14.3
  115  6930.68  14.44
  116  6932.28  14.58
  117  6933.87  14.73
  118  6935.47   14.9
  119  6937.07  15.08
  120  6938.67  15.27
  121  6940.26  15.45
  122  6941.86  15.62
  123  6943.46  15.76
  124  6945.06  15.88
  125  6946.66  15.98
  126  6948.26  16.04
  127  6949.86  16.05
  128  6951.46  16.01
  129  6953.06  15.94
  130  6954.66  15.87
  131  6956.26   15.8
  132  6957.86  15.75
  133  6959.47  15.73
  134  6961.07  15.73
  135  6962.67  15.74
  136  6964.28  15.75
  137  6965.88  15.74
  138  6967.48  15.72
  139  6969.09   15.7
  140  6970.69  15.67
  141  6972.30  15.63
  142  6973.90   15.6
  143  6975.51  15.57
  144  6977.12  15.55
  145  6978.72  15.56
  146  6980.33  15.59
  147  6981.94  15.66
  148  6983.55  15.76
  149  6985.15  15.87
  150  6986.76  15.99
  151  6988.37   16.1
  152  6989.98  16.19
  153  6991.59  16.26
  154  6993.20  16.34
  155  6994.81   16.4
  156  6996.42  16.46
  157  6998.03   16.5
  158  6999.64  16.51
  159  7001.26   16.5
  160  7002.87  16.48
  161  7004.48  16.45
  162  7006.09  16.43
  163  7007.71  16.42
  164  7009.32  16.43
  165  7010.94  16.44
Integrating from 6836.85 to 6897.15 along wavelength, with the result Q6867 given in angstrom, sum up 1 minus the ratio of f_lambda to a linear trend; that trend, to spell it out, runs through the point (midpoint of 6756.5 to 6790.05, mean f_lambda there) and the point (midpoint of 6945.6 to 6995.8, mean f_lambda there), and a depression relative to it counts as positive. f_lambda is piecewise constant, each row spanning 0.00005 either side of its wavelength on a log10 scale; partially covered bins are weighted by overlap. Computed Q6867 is 8.4 angstrom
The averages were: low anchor 12.8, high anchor 15.9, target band 12.3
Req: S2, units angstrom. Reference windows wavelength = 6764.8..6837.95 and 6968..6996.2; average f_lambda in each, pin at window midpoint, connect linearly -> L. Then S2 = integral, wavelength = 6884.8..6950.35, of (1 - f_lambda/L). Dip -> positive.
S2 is 3.75 angstrom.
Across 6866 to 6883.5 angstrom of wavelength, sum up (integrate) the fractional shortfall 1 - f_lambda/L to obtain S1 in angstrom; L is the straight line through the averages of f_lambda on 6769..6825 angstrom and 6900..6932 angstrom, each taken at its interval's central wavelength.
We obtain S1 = 0.97 angstrom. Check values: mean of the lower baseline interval 12.5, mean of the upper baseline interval 13.5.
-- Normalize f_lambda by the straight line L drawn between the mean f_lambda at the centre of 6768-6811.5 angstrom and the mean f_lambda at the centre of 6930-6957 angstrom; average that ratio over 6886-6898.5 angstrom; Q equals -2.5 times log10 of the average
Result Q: 0.16 mag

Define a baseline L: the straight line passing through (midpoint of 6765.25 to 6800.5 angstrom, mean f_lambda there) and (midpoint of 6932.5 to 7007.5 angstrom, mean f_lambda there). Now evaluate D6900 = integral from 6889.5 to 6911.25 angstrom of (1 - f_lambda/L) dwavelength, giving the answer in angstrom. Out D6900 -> 2.7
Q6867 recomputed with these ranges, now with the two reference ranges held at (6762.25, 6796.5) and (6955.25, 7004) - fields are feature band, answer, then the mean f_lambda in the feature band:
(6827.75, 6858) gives 3.2 angstrom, 12.3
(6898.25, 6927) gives 2.9 angstrom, 13.3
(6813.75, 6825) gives 1.0 angstrom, 12.2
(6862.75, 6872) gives 1.4 angstrom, 12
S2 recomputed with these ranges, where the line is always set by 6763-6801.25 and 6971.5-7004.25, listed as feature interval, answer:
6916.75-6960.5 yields 0.7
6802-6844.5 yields 3.1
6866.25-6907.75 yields 5.2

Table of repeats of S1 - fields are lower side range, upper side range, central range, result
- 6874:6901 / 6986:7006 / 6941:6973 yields -1.76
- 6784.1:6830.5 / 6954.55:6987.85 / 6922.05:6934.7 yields 0.51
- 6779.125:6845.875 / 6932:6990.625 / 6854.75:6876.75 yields 2.49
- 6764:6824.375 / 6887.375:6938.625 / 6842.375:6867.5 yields 2.08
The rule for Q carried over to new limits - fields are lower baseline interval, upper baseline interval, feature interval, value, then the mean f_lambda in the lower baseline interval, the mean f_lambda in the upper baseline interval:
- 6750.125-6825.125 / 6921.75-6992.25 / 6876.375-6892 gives 0.14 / 12.6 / 15.5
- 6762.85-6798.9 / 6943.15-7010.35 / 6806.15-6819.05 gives 0.08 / 12.7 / 16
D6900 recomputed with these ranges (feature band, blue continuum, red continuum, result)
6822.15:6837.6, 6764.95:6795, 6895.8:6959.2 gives 1.06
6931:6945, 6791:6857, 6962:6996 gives -0.27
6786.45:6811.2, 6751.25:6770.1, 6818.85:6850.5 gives 0.52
